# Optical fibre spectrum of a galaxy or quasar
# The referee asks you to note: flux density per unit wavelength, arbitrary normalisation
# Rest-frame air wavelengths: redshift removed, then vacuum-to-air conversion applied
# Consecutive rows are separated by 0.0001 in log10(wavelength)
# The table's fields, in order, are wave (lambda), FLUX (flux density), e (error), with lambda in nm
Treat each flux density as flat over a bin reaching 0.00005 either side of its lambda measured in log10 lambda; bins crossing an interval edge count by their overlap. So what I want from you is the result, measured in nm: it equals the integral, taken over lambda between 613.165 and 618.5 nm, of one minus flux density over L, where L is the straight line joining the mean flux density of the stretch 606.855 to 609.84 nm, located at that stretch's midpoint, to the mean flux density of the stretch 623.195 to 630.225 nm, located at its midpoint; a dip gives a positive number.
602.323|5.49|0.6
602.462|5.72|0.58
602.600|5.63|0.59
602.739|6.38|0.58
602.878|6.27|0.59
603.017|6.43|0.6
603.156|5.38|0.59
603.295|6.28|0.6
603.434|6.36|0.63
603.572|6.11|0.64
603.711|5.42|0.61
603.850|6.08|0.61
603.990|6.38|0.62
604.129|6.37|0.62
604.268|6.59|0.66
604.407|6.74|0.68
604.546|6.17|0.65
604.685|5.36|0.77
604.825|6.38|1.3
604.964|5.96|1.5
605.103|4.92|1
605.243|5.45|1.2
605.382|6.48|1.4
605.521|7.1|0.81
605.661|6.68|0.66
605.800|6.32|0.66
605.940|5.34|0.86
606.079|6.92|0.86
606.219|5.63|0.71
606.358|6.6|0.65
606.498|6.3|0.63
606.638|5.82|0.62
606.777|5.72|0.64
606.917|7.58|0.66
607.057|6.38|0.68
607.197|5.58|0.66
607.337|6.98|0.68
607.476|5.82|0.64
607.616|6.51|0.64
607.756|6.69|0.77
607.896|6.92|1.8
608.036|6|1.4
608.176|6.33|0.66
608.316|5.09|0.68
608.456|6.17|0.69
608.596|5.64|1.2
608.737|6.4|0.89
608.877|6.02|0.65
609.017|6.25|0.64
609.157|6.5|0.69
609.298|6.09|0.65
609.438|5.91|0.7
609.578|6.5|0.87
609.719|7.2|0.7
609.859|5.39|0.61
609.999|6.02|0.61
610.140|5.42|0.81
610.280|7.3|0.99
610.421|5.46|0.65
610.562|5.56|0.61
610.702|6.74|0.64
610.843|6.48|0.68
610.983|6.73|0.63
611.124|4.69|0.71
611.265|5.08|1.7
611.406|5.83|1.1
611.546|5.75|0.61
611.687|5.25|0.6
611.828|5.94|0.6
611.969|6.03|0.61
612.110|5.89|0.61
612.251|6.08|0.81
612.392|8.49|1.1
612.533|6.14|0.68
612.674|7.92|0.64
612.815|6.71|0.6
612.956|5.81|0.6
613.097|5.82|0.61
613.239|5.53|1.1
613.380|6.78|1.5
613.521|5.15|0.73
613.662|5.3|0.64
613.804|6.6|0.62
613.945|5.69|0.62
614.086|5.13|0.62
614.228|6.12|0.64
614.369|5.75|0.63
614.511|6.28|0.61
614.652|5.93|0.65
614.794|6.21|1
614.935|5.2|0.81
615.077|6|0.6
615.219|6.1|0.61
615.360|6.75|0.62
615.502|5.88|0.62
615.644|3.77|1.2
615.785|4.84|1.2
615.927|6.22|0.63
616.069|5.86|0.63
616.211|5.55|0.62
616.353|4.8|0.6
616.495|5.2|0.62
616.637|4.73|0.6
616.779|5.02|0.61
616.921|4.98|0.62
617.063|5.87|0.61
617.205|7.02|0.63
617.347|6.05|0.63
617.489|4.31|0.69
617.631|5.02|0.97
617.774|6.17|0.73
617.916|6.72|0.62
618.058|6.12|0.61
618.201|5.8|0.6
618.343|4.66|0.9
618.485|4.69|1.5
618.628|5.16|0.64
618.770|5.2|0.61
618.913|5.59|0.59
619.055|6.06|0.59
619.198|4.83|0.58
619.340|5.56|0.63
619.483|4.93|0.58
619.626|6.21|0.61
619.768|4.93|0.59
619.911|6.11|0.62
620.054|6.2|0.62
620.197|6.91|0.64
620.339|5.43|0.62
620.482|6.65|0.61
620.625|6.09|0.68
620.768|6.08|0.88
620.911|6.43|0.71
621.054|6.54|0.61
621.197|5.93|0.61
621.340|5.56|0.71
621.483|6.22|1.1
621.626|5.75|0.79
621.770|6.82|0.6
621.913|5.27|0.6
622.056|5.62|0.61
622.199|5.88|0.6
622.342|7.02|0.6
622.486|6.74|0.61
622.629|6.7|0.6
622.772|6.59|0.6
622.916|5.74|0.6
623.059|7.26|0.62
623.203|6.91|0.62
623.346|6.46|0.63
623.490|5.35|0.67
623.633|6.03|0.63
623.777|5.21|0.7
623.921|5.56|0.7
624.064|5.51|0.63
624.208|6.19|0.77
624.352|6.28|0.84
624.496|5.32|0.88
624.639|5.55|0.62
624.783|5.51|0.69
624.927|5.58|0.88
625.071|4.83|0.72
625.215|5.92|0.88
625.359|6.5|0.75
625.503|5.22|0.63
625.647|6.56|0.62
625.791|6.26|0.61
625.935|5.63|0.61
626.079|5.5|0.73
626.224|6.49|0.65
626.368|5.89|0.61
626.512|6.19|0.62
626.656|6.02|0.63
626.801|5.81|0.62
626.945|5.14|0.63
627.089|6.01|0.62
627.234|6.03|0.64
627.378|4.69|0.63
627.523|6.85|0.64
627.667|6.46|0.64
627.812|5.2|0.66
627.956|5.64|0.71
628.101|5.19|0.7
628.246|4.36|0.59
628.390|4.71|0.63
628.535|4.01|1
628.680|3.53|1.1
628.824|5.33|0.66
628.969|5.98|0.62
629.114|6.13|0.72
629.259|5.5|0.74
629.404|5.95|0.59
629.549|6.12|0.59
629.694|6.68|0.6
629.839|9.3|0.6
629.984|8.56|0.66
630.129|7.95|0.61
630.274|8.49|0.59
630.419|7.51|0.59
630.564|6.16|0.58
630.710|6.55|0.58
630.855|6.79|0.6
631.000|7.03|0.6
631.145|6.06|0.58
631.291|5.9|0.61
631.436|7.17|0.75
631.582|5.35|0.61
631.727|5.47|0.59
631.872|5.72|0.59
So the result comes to 0.42 nm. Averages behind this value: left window 6.29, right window 5.87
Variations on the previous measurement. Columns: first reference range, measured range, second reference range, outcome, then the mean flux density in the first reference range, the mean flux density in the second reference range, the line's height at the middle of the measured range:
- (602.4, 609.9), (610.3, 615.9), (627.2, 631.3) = 0.20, 6.18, 6.17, 6.17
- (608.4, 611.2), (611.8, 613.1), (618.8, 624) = -0.09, 6.12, 6.03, 6.1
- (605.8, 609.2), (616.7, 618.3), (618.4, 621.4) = 0.04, 6.22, 5.76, 5.85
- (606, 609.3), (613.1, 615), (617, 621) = 0.05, 6.25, 5.75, 5.97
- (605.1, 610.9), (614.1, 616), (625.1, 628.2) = 0.10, 6.21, 5.84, 6.07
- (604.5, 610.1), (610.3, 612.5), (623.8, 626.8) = 0.02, 6.17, 5.81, 6.09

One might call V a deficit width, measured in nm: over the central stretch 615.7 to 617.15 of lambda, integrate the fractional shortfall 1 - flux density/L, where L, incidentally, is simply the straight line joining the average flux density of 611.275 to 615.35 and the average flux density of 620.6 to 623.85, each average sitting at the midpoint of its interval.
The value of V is 0.19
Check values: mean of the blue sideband 6.05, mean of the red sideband 6.18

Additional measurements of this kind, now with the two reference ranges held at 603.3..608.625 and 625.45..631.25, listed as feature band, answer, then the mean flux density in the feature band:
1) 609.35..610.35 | -0.01 nm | 6.25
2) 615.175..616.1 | 0.08 nm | 5.61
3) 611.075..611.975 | 0.10 nm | 5.49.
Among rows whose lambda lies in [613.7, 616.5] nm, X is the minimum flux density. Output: 3.77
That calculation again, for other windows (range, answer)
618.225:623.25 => 4.66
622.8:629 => 3.53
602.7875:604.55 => 5.38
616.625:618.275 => 4.31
